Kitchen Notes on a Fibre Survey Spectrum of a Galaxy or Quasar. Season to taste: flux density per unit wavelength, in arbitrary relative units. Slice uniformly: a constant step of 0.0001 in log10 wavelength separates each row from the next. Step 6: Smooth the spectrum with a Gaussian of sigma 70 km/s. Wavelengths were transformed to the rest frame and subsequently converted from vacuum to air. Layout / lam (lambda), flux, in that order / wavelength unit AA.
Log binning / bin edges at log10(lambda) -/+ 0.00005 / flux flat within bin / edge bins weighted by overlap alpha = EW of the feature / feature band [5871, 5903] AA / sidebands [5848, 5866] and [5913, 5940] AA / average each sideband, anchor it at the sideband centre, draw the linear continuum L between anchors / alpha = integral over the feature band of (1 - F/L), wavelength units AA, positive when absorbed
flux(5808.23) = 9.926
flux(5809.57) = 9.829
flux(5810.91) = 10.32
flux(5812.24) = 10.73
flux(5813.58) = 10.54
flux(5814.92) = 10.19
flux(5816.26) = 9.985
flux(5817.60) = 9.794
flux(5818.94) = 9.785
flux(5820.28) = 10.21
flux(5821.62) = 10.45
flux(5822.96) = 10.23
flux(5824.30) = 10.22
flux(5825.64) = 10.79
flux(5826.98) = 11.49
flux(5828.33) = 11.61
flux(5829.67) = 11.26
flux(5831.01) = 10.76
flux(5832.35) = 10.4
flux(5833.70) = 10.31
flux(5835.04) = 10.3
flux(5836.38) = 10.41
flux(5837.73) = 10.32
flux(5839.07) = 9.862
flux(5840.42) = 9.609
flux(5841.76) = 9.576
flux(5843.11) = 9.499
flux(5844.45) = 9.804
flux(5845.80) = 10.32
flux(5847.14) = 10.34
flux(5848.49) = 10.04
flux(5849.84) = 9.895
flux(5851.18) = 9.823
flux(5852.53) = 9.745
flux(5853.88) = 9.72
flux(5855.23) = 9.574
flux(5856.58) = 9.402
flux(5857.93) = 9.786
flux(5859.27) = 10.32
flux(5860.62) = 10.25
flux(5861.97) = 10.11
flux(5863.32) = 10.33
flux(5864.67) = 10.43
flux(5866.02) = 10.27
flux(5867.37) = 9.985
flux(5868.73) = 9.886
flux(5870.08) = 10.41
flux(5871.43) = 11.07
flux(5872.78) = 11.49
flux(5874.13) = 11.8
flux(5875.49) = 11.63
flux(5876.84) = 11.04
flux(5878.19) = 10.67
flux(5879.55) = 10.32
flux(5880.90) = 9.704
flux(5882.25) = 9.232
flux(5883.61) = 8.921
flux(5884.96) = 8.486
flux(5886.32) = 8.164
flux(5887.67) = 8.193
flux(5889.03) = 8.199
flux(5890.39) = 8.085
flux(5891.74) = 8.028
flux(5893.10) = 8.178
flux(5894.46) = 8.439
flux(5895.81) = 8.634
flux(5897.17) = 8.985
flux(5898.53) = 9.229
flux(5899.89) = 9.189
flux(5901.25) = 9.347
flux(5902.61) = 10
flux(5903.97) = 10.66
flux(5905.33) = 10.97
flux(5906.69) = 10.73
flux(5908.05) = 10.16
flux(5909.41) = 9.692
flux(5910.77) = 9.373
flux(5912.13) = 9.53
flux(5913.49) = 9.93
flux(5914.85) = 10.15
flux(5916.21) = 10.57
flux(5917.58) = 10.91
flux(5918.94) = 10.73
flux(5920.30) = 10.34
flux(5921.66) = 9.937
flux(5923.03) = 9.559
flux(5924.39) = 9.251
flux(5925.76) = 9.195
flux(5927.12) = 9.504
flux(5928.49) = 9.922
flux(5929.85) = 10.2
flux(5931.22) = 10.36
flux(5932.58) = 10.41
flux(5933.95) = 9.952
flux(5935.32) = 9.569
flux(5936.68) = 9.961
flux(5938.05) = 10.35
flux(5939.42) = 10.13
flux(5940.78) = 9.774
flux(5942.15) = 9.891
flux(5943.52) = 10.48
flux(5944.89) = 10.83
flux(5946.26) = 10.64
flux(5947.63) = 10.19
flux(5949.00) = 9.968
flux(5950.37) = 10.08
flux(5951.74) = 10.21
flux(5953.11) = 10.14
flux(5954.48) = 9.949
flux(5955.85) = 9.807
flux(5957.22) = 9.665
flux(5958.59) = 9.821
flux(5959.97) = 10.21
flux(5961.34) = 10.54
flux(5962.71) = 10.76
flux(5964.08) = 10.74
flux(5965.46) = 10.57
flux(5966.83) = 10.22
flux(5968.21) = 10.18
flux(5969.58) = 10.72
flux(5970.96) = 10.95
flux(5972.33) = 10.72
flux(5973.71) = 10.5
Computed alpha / 1.8 AA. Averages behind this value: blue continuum 9.97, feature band 9.44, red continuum 10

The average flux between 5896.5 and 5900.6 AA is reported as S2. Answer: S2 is 9.13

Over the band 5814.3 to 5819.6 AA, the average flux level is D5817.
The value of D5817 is 9.93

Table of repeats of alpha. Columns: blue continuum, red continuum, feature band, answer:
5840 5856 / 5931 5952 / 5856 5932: 1.3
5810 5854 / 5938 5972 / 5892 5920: 1.4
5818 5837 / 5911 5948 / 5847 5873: 0.8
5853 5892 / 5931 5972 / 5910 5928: 0.3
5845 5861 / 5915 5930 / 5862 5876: -1.0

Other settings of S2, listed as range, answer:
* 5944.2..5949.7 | 10.4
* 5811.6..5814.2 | 10.6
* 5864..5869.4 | 10.1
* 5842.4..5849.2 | 9.99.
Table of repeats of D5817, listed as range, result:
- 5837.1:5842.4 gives 9.85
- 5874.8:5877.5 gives 11.3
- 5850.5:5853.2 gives 9.8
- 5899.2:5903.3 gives 9.5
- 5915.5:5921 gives 10.6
